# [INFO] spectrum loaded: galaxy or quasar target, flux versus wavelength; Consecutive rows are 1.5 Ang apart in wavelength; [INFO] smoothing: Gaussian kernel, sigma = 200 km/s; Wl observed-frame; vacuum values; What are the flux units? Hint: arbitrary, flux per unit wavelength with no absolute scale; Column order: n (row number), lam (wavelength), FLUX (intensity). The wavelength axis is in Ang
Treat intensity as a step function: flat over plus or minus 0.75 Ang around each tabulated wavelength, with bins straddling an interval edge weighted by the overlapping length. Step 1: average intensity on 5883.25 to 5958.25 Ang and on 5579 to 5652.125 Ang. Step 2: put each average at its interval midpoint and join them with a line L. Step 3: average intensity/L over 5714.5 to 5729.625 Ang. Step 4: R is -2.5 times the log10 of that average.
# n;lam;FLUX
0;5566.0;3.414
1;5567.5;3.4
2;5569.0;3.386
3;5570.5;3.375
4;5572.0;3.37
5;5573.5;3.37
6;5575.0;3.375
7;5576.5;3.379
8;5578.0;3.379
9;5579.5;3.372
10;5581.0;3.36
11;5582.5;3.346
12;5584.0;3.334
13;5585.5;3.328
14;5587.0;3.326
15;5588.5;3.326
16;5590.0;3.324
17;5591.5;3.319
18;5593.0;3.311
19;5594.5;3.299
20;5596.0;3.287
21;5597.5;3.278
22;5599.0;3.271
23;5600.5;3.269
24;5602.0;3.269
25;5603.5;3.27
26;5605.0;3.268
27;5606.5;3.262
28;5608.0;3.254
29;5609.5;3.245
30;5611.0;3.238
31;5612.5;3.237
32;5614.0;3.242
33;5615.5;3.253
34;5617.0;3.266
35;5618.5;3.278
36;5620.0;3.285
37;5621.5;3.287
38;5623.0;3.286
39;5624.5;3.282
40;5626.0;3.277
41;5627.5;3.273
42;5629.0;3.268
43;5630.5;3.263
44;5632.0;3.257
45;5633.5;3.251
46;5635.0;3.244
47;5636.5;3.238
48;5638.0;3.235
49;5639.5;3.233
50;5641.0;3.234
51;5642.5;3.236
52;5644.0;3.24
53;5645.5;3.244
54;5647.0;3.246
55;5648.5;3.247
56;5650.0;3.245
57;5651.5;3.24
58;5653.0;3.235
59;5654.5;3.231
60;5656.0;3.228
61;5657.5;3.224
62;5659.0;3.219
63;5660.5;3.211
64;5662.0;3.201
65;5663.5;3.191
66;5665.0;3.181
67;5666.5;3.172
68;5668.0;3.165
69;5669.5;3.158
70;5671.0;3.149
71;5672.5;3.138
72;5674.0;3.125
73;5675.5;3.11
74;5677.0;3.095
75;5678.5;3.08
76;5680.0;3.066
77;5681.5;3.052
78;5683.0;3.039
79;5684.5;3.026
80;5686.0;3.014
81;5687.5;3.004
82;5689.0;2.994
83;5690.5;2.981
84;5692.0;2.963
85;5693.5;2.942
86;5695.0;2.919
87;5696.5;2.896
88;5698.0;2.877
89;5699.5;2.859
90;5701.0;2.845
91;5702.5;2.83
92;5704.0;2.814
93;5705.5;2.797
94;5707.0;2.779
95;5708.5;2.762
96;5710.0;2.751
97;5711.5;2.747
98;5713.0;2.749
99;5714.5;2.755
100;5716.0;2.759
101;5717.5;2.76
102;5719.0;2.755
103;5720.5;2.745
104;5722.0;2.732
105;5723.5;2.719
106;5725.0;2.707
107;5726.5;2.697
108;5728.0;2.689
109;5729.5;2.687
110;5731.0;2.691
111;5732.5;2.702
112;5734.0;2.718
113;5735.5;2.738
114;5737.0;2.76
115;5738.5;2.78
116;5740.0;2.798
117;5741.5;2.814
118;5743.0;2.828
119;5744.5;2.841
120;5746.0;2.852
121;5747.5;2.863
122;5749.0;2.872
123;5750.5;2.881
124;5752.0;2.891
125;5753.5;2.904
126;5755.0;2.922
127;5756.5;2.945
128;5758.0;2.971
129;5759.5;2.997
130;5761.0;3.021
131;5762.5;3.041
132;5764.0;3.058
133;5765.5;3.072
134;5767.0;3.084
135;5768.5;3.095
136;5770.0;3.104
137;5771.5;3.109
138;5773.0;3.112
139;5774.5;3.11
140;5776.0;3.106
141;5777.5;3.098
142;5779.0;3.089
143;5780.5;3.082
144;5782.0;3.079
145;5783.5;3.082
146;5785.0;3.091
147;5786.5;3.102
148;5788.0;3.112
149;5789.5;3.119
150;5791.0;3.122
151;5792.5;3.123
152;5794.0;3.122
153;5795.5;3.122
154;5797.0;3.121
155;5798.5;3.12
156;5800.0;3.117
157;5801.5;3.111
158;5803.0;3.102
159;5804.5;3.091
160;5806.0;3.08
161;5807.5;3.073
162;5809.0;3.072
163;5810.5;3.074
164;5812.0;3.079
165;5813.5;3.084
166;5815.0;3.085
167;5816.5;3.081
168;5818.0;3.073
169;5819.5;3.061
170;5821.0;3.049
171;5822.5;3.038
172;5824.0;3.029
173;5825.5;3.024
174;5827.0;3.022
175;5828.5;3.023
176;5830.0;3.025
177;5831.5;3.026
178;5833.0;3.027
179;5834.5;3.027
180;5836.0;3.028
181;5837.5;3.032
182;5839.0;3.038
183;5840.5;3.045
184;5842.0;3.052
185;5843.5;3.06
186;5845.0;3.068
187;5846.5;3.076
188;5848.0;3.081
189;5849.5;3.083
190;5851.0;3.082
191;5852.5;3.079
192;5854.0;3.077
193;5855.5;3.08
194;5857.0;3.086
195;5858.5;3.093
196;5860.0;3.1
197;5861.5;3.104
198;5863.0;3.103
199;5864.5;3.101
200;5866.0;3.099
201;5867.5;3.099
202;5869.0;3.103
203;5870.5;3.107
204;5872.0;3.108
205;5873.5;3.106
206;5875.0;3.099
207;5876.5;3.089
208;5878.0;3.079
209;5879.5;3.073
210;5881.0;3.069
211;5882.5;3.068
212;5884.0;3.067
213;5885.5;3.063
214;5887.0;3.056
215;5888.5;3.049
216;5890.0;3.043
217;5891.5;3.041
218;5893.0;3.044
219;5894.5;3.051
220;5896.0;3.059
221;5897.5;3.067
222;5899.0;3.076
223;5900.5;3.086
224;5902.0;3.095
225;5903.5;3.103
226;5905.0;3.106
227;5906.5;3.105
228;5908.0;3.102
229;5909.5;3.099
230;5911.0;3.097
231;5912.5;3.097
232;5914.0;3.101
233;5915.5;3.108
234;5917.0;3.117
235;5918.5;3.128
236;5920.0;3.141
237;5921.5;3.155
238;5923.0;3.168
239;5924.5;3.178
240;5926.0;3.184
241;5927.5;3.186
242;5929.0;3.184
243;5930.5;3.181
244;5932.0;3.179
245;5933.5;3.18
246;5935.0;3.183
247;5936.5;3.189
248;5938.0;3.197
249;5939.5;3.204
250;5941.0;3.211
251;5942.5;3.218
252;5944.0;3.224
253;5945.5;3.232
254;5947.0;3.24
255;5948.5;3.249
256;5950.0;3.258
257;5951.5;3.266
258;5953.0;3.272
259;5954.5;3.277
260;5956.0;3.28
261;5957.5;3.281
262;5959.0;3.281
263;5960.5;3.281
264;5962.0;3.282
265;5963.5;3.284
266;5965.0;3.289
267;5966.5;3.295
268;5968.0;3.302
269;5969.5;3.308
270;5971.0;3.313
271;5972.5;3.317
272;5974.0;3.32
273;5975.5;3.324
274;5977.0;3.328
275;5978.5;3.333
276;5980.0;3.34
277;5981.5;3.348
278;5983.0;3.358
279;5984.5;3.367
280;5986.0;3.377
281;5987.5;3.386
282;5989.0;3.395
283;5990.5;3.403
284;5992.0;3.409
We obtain 0.18 mag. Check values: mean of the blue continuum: 3.27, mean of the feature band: 2.73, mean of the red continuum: 3.15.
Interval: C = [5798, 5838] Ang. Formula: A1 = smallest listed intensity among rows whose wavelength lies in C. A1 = 3.022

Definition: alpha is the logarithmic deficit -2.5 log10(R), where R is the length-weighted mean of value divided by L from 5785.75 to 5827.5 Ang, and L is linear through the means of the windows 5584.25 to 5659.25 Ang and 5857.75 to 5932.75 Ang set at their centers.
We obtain 0.02 mag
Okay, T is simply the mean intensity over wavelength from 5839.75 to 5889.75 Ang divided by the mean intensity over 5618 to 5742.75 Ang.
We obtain 1.02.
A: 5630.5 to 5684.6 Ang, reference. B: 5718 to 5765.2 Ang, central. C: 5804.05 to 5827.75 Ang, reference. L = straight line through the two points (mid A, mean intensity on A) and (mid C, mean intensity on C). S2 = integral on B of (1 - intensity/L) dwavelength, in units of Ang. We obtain 4.4 Ang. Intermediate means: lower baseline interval 3.19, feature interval 2.83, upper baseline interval 3.06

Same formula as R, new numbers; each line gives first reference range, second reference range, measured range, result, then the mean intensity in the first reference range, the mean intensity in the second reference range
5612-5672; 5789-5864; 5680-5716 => 0.107 mag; 3.24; 3.07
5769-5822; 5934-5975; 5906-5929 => 0.031 mag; 3.1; 3.26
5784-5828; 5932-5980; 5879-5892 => 0.042 mag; 3.09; 3.26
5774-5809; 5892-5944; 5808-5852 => 0.021 mag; 3.1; 3.14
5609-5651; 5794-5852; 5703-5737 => 0.157 mag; 3.25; 3.07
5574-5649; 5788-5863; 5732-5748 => 0.134 mag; 3.28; 3.07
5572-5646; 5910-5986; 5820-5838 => 0.078 mag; 3.29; 3.24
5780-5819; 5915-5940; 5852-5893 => 0.019 mag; 3.1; 3.17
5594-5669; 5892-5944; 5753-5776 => 0.054 mag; 3.25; 3.14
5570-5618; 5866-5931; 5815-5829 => 0.037 mag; 3.31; 3.1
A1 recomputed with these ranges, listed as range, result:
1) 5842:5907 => 3.041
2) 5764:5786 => 3.058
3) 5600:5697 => 2.896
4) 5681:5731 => 2.687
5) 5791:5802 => 3.111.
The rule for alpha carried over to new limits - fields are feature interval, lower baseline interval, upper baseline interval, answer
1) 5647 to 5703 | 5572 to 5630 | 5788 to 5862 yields 0.05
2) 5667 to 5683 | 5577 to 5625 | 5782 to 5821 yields 0.04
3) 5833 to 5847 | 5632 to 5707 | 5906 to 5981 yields 0.05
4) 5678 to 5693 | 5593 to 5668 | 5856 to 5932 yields 0.07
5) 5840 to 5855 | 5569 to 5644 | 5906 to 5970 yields 0.05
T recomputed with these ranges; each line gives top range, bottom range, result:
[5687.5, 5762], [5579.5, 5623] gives 0.86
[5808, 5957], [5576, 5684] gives 0.96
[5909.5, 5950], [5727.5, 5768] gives 1.11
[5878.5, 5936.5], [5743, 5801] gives 1.02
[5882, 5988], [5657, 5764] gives 1.10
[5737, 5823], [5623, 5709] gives 0.97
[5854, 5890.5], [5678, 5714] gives 1.06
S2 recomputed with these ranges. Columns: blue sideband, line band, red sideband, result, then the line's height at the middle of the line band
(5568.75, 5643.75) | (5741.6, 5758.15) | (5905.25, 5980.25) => 1.9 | 3.26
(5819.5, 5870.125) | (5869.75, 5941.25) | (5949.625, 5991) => 1.6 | 3.19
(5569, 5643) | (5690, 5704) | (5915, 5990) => 1.6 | 3.28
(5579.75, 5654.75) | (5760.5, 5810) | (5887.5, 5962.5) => 1.8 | 3.21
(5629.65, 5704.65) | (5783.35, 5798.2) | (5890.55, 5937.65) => 0.0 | 3.12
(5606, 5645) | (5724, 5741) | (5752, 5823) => 2.2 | 3.14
